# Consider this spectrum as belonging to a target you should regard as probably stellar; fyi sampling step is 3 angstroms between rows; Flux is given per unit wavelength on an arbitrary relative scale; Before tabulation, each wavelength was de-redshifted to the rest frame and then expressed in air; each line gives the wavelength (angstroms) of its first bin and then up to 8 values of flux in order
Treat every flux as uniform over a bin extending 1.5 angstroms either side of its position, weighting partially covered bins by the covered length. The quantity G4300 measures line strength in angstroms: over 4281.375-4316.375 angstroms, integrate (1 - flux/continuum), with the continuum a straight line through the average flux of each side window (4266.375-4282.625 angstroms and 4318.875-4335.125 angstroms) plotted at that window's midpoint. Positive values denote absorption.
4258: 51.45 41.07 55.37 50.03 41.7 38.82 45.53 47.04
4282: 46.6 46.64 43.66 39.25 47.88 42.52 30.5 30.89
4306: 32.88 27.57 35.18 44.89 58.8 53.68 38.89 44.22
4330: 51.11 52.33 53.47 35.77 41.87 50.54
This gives 5.70 angstroms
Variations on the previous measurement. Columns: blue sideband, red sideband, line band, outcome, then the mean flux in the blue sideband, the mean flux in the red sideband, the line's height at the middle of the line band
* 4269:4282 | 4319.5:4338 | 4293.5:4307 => 2.8 angstroms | 43.7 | 48.6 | 46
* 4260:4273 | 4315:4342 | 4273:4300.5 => 2.0 angstroms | 46.3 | 48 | 46.9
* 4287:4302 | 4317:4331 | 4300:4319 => 3.3 angstroms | 40.3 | 48.9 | 44.7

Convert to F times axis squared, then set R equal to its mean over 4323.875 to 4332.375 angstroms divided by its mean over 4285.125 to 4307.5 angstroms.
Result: 1.22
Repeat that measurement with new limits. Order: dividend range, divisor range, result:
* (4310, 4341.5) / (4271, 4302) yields 1.11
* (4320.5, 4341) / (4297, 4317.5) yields 1.33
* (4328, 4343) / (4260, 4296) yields 1.06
